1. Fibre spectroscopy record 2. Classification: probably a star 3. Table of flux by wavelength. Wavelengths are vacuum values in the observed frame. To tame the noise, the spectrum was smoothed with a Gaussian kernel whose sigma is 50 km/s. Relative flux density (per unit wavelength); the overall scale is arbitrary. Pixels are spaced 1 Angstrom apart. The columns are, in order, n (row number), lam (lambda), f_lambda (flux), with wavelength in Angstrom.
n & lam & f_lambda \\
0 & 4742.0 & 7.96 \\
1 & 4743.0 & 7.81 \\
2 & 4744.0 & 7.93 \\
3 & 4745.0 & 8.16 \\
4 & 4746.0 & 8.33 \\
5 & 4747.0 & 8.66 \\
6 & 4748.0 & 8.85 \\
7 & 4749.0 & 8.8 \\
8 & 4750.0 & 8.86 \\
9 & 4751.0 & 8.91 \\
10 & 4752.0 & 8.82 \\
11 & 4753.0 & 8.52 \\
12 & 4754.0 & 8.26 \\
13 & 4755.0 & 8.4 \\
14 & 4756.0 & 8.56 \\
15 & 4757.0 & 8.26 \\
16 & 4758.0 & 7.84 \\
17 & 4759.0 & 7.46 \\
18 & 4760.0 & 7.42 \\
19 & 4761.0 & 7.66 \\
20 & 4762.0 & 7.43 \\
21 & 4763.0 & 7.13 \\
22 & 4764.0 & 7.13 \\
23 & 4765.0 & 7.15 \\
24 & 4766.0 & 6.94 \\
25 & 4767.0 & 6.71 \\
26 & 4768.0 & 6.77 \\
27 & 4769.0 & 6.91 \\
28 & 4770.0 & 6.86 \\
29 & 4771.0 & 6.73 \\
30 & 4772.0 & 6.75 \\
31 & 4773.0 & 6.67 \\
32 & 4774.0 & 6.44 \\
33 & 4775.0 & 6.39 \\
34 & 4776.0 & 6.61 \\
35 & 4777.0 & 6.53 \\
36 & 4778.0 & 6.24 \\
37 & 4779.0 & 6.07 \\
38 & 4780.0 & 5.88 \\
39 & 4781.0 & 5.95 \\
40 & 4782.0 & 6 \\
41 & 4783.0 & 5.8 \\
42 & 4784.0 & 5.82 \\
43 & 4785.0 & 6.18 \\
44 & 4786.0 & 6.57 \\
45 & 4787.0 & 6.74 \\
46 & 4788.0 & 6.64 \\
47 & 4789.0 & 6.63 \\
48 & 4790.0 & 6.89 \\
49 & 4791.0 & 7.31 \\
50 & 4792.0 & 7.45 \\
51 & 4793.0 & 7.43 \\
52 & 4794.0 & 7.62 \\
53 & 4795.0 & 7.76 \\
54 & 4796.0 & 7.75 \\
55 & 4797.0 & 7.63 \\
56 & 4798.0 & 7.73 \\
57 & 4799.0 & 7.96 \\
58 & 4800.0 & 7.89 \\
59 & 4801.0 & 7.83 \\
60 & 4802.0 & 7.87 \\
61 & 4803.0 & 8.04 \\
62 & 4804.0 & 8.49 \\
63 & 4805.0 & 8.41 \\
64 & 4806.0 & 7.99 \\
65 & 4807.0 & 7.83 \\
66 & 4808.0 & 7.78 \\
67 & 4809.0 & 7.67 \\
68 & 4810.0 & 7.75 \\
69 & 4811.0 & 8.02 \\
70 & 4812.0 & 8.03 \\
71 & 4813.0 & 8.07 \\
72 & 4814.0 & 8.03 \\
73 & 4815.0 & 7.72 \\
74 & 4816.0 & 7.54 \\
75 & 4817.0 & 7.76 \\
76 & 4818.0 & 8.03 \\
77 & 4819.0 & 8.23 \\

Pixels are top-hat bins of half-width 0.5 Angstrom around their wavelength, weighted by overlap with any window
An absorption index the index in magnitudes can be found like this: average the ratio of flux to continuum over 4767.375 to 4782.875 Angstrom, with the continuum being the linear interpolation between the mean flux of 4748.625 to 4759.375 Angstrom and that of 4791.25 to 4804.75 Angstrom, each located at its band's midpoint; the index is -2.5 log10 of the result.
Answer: 0.25 mag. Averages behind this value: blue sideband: 8.43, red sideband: 7.81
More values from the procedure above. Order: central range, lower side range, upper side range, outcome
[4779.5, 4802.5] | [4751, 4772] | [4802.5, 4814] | 0.12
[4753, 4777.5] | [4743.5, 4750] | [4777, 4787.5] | 0.01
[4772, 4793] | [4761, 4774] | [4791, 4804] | 0.14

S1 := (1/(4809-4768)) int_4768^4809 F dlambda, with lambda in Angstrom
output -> 7.06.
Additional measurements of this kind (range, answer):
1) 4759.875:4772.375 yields 7.04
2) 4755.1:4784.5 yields 6.85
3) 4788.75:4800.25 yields 7.51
